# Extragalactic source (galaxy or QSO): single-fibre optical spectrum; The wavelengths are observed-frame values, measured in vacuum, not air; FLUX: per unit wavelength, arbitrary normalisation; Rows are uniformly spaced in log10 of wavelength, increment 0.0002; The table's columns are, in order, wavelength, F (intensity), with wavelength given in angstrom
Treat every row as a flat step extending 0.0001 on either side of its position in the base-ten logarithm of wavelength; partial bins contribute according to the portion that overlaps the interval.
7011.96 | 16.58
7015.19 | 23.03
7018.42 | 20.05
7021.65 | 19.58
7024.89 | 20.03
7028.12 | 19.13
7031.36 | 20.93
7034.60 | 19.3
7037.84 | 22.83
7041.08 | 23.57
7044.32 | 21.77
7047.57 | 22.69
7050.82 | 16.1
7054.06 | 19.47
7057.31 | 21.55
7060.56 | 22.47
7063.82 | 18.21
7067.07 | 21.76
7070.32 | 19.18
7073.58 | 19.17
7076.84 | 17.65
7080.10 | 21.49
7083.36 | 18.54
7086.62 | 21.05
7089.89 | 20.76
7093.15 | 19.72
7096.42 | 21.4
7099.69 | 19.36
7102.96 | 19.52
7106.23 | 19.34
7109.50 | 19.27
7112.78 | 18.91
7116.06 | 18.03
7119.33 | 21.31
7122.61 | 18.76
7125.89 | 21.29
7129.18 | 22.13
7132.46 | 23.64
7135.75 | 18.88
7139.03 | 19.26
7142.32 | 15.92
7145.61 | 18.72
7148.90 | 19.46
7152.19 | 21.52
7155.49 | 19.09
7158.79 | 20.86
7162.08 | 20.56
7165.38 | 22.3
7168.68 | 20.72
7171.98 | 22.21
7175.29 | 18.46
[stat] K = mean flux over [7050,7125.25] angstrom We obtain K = 19.8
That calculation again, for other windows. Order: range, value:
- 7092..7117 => 19.5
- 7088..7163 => 19.9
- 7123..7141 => 20.8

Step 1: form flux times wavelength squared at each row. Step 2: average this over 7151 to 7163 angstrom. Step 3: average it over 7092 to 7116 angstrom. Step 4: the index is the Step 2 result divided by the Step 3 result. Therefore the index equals 1.06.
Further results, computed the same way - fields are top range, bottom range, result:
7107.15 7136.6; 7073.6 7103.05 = 1.03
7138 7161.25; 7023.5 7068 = 0.96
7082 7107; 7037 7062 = 0.95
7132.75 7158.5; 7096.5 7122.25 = 1.00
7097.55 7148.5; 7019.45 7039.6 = 0.99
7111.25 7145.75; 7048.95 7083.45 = 1.02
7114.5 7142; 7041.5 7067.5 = 1.00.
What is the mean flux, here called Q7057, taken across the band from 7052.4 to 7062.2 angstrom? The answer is 21.1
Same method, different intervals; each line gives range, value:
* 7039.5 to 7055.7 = 20.7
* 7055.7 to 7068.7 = 21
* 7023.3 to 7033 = 20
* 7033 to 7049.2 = 22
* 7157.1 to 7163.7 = 20.7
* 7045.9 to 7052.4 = 19.4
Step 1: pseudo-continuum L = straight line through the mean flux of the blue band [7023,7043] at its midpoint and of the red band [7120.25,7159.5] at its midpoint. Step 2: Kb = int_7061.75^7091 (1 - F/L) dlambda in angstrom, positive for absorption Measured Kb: 1.1 angstrom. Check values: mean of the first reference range 21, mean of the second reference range 20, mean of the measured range 19.8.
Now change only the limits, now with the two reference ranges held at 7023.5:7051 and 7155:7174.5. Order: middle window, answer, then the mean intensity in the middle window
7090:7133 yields 1.7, 20.1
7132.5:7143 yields 0.9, 19.1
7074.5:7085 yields 0.9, 19.2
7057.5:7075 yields 0.6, 20.3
